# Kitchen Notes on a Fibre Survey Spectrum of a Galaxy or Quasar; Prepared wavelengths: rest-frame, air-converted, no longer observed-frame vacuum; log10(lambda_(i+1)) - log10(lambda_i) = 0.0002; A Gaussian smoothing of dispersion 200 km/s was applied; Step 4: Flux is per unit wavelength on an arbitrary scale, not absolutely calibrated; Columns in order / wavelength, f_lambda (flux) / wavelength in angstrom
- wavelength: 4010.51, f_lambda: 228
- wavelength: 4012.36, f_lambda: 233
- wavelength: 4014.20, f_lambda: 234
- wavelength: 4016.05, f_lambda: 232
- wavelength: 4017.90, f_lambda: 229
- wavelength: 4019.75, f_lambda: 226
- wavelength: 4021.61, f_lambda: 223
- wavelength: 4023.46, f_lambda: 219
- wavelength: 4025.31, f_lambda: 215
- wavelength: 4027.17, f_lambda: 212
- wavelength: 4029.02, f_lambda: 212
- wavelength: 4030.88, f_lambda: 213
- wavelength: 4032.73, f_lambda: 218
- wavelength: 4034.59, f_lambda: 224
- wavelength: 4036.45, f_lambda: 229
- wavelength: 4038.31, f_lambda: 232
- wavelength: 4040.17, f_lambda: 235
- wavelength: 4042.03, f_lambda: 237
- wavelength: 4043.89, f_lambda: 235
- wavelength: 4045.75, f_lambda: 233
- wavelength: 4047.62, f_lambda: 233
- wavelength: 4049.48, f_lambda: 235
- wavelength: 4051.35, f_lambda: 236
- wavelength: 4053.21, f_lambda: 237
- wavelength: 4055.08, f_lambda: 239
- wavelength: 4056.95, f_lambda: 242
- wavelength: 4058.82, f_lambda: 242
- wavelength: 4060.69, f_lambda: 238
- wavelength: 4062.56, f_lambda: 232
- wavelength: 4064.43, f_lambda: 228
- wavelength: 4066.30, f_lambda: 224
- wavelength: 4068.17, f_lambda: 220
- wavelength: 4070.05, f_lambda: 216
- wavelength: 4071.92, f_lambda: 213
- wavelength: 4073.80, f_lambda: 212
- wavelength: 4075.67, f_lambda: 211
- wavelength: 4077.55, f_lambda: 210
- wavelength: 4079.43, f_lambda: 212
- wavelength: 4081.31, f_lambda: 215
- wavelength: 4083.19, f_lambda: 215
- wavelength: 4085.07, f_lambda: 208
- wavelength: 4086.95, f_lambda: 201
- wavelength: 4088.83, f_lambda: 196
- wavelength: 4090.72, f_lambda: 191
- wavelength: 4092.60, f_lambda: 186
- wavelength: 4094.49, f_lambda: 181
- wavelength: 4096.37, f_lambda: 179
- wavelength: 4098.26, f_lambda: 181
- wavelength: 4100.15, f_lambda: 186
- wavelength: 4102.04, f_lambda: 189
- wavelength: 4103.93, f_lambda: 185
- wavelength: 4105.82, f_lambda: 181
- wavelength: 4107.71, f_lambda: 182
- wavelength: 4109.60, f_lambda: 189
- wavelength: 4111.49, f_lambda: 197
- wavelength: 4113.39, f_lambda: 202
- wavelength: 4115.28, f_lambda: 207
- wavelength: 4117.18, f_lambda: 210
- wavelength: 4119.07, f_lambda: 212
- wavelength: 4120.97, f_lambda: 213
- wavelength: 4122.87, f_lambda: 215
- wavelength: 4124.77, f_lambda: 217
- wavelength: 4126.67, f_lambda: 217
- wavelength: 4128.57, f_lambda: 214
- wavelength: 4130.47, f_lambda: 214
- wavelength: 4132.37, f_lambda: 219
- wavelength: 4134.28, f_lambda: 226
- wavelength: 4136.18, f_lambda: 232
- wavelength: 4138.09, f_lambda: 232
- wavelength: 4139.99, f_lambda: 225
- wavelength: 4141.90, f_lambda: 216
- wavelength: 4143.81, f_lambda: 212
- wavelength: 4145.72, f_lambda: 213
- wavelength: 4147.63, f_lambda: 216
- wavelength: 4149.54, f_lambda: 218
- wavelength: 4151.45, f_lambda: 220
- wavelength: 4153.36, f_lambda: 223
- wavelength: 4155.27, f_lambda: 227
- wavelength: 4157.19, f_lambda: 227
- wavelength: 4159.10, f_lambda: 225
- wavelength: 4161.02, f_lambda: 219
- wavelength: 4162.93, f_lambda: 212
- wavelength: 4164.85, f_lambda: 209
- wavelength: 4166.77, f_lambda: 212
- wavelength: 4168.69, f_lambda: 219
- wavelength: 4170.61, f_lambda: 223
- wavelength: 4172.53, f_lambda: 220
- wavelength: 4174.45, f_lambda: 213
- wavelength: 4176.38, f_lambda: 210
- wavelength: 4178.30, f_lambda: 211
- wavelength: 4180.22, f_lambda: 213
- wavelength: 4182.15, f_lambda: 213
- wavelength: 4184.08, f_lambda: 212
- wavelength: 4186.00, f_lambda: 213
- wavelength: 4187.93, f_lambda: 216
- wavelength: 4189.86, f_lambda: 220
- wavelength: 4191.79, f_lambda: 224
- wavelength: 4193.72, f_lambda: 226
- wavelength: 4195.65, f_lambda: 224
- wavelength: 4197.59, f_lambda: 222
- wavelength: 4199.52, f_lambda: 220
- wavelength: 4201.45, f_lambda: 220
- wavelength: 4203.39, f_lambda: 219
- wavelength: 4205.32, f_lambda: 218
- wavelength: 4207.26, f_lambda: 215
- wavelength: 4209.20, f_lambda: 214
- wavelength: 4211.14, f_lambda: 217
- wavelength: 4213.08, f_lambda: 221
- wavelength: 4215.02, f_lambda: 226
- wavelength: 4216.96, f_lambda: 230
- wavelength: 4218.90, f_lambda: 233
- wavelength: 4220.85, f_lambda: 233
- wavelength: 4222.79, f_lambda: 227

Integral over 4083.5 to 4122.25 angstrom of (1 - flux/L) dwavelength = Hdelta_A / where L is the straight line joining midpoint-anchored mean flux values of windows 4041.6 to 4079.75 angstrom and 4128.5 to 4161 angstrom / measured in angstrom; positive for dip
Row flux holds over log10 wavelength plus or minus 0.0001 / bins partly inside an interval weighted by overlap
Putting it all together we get 5.2 angstrom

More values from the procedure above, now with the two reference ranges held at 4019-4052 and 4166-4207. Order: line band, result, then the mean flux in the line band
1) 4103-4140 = 2.0 angstrom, 209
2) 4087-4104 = 2.7 angstrom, 187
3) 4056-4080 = 0.1 angstrom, 223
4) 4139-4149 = 0.2 angstrom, 217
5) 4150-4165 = -0.1 angstrom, 221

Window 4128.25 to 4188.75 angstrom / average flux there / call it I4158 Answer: 218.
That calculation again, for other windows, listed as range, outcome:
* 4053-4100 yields 212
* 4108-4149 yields 214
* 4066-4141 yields 206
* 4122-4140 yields 221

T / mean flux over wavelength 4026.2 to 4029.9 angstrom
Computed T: 212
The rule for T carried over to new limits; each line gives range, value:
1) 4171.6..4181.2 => 213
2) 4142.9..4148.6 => 214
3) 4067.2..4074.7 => 215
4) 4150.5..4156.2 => 224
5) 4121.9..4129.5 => 216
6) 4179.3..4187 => 213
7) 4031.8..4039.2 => 226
